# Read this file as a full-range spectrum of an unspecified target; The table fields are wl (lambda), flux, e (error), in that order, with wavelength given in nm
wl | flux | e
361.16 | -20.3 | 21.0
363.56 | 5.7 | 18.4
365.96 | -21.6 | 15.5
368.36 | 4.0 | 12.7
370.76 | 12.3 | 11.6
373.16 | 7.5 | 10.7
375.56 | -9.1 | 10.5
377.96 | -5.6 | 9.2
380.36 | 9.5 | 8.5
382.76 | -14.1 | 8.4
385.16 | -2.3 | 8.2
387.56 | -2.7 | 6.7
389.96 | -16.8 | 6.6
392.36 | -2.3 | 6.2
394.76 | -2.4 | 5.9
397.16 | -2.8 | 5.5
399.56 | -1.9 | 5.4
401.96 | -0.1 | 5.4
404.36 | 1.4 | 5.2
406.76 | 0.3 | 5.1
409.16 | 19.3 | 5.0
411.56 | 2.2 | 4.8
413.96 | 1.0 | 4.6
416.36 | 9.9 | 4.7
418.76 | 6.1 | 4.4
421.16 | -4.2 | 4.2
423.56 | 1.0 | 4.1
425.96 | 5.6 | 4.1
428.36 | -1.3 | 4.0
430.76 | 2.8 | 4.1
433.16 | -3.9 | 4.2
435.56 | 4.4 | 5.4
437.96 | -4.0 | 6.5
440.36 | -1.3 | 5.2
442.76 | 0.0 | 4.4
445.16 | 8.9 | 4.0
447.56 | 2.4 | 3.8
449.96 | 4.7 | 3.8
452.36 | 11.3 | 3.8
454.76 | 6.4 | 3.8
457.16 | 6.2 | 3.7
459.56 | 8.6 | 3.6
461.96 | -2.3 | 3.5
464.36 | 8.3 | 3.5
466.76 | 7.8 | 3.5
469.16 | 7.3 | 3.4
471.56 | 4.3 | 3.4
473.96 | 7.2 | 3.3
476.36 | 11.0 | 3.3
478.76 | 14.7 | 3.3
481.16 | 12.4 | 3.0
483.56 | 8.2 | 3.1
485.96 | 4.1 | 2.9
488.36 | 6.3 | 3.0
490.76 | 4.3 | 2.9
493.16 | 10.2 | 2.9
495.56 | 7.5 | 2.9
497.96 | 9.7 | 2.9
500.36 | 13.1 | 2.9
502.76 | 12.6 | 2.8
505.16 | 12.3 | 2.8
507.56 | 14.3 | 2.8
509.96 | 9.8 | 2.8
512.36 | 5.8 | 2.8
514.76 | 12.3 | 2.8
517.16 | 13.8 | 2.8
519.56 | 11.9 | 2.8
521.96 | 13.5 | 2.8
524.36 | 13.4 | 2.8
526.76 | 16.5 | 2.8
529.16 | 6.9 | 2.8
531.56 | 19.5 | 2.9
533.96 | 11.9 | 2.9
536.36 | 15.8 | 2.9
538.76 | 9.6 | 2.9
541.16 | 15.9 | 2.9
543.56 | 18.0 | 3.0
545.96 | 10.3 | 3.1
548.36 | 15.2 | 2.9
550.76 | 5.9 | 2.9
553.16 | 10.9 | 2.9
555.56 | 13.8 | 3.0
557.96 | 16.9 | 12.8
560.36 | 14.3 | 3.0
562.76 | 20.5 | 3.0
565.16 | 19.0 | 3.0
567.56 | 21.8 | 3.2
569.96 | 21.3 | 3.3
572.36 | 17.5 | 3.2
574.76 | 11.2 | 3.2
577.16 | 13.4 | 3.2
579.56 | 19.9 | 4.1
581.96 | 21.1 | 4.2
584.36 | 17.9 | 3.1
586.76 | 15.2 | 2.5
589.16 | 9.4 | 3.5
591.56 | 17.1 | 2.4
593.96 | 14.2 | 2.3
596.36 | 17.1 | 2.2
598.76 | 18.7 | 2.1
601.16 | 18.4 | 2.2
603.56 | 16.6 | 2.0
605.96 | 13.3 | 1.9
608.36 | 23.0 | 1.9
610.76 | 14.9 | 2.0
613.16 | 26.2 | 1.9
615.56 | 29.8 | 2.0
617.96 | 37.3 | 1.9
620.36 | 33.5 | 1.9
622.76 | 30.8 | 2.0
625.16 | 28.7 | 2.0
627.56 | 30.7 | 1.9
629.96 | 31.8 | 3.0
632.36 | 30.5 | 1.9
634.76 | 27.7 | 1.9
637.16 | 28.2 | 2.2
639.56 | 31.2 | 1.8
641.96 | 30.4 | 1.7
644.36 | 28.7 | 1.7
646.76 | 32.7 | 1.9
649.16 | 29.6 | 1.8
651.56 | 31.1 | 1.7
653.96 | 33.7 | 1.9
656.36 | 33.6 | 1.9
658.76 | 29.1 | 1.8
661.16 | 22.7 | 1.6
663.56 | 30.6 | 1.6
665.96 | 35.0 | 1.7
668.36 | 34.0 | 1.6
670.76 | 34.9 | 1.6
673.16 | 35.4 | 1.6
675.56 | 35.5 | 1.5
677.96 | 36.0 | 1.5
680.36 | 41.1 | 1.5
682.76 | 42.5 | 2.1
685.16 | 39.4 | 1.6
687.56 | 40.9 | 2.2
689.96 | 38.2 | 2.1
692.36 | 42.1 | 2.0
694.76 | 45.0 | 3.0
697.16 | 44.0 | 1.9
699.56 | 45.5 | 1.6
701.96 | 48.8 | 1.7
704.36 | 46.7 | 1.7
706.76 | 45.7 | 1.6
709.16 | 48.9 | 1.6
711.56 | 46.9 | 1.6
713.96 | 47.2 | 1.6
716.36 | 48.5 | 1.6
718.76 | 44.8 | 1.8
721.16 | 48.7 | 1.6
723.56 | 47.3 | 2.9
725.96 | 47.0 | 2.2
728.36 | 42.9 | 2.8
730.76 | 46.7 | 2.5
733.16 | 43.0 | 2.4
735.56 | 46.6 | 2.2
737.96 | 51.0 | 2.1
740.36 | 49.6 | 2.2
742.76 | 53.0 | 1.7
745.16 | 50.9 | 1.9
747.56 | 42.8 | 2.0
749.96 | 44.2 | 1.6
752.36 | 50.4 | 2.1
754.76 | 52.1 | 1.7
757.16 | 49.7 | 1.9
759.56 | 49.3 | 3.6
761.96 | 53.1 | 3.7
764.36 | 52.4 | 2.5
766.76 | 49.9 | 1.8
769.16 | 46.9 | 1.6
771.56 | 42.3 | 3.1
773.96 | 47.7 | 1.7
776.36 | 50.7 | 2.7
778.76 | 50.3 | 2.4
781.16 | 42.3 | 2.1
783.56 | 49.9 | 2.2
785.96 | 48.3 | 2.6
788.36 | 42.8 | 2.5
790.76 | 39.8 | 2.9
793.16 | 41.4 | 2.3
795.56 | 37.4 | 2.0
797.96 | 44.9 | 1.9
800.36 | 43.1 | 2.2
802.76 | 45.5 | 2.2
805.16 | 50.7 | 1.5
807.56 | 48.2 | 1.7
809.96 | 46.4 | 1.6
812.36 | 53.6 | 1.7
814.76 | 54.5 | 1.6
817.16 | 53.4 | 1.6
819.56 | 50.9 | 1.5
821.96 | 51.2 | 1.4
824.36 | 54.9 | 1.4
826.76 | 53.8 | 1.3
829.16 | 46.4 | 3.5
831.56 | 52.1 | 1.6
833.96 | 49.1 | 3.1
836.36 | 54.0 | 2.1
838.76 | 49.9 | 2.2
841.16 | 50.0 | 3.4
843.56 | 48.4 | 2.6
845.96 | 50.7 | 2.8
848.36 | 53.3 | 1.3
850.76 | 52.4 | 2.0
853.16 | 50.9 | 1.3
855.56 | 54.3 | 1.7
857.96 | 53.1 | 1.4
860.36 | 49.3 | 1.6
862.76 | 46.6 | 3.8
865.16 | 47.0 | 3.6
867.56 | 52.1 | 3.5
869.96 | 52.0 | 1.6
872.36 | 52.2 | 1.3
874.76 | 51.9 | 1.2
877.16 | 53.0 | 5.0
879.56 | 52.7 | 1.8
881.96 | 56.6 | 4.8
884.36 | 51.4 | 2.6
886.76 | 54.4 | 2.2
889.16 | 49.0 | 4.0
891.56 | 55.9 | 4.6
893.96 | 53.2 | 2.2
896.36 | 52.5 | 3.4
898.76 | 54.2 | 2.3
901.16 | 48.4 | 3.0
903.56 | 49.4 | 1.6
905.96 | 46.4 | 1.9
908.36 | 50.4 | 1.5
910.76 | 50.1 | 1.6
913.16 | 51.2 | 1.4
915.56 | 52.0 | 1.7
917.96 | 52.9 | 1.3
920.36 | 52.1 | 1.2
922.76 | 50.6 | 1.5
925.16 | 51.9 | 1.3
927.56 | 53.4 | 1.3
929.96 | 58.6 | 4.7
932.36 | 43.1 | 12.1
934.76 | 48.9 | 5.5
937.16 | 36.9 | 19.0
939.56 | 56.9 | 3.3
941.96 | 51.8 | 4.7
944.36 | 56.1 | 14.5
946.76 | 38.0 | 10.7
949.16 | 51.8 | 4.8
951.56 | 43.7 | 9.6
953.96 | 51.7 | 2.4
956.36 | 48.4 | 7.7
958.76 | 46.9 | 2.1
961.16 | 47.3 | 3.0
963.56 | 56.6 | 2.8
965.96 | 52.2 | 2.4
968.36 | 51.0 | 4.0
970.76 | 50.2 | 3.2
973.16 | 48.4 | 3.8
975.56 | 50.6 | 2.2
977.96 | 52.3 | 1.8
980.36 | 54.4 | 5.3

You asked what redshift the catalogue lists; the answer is 0.54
